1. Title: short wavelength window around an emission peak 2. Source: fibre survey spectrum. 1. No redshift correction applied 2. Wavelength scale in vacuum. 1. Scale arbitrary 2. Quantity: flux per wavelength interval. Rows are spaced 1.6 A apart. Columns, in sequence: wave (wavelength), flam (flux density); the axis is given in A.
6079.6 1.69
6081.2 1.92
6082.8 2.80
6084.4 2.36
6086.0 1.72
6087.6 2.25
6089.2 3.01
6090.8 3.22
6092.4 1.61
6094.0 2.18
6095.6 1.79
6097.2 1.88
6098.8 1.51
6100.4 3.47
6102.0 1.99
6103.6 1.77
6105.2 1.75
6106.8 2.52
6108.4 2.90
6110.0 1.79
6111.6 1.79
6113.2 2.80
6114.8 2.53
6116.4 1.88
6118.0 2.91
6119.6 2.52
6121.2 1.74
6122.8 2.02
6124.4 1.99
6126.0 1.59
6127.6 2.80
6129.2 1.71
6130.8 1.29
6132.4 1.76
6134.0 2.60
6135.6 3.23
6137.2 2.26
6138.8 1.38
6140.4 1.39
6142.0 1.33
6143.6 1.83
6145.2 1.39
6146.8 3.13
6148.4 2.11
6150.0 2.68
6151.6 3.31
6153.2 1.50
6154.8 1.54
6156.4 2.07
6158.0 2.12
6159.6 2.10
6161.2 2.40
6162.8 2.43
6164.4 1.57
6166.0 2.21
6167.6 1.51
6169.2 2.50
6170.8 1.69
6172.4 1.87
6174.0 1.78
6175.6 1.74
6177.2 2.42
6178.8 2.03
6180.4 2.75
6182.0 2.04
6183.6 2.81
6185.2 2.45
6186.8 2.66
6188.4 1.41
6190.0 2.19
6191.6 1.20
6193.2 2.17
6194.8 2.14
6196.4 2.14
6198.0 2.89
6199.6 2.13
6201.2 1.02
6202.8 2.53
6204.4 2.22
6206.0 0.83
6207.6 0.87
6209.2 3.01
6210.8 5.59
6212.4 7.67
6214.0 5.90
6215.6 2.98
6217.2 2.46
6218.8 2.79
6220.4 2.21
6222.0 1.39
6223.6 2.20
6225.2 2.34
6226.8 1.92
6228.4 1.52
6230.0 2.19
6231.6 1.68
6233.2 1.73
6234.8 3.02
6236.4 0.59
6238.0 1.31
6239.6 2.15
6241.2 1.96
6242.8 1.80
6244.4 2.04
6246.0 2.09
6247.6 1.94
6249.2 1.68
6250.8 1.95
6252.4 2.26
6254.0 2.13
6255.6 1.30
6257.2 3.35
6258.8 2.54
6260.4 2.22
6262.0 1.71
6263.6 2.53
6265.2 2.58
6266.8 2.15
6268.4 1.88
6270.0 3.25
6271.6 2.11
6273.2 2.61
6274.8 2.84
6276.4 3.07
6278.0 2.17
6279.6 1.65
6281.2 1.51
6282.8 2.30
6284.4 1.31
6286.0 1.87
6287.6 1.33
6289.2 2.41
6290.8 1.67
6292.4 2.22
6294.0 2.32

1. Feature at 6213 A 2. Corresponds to H-beta 4861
